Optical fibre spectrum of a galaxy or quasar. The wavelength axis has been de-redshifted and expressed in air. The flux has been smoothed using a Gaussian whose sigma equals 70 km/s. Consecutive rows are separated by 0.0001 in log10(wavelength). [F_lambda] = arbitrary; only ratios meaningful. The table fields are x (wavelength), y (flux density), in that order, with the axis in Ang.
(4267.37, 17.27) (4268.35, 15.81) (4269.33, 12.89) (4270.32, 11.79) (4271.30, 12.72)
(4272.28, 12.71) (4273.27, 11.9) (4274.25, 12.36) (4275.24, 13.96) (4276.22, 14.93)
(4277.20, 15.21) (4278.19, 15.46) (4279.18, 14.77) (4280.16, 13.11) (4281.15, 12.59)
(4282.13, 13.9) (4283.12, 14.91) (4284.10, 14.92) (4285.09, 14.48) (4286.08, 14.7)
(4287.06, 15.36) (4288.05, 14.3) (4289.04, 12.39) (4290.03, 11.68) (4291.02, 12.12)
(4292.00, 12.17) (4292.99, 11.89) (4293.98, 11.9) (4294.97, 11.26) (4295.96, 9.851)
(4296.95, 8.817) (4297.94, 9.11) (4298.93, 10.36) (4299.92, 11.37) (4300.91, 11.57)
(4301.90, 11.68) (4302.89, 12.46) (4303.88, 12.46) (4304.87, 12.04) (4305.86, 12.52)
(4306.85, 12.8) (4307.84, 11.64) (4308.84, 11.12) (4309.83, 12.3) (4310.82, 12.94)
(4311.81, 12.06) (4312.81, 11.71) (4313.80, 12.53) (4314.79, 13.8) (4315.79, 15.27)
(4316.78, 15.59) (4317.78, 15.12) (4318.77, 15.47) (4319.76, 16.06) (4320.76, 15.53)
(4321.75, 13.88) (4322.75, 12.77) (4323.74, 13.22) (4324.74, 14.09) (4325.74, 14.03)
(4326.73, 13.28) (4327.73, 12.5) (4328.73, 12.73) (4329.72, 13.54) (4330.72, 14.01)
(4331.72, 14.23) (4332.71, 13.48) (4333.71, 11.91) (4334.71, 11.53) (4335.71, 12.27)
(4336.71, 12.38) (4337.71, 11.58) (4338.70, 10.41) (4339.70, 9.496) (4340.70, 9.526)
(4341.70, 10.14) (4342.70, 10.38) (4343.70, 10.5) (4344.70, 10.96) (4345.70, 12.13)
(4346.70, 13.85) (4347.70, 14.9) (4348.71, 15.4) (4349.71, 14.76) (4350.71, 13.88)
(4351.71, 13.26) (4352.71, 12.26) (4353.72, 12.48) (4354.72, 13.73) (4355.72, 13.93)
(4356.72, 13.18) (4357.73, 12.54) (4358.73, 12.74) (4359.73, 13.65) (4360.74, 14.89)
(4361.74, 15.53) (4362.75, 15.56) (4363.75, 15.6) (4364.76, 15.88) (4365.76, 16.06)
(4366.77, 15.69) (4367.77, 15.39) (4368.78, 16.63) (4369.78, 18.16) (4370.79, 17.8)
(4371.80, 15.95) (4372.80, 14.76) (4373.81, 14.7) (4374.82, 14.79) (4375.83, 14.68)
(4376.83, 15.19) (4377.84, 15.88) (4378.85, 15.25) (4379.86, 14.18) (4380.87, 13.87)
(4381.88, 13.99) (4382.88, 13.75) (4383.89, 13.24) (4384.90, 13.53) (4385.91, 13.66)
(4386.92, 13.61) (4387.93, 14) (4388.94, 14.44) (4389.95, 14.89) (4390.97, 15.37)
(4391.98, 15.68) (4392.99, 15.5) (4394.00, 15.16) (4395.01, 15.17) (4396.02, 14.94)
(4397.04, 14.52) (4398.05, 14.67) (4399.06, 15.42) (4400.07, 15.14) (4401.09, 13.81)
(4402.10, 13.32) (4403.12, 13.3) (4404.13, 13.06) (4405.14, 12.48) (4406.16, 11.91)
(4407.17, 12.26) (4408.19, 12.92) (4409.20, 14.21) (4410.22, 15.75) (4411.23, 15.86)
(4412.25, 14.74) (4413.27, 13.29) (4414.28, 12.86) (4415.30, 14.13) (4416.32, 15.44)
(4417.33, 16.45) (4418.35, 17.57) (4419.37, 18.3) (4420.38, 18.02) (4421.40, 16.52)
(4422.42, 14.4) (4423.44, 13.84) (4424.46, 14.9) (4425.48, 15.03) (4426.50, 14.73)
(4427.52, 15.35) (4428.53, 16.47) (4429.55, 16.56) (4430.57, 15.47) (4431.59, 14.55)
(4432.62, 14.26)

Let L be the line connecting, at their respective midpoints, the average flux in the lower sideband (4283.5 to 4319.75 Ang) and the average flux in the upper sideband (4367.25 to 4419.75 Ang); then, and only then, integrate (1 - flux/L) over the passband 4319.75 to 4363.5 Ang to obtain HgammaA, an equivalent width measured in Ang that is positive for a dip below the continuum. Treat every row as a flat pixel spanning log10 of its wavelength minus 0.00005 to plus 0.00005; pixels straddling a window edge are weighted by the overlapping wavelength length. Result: 1.7 Ang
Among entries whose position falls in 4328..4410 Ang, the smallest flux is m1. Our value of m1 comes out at 9.496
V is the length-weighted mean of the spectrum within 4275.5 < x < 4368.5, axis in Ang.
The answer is 13.1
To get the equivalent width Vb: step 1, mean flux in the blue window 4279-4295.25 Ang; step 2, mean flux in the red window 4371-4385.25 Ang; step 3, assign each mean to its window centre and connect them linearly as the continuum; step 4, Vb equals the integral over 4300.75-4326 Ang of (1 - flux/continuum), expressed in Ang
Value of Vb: 0.8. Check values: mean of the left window 13.3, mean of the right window 14.6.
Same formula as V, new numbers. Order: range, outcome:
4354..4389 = 14.7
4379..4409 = 14.1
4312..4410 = 13.9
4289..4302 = 11.1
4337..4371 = 13.6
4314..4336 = 13.8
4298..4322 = 12.9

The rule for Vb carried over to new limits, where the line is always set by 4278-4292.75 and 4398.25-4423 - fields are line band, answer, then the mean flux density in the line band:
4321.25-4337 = 1.0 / 13.1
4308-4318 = 0.6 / 13.1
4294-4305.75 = 2.3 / 11.1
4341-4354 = 1.4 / 12.6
